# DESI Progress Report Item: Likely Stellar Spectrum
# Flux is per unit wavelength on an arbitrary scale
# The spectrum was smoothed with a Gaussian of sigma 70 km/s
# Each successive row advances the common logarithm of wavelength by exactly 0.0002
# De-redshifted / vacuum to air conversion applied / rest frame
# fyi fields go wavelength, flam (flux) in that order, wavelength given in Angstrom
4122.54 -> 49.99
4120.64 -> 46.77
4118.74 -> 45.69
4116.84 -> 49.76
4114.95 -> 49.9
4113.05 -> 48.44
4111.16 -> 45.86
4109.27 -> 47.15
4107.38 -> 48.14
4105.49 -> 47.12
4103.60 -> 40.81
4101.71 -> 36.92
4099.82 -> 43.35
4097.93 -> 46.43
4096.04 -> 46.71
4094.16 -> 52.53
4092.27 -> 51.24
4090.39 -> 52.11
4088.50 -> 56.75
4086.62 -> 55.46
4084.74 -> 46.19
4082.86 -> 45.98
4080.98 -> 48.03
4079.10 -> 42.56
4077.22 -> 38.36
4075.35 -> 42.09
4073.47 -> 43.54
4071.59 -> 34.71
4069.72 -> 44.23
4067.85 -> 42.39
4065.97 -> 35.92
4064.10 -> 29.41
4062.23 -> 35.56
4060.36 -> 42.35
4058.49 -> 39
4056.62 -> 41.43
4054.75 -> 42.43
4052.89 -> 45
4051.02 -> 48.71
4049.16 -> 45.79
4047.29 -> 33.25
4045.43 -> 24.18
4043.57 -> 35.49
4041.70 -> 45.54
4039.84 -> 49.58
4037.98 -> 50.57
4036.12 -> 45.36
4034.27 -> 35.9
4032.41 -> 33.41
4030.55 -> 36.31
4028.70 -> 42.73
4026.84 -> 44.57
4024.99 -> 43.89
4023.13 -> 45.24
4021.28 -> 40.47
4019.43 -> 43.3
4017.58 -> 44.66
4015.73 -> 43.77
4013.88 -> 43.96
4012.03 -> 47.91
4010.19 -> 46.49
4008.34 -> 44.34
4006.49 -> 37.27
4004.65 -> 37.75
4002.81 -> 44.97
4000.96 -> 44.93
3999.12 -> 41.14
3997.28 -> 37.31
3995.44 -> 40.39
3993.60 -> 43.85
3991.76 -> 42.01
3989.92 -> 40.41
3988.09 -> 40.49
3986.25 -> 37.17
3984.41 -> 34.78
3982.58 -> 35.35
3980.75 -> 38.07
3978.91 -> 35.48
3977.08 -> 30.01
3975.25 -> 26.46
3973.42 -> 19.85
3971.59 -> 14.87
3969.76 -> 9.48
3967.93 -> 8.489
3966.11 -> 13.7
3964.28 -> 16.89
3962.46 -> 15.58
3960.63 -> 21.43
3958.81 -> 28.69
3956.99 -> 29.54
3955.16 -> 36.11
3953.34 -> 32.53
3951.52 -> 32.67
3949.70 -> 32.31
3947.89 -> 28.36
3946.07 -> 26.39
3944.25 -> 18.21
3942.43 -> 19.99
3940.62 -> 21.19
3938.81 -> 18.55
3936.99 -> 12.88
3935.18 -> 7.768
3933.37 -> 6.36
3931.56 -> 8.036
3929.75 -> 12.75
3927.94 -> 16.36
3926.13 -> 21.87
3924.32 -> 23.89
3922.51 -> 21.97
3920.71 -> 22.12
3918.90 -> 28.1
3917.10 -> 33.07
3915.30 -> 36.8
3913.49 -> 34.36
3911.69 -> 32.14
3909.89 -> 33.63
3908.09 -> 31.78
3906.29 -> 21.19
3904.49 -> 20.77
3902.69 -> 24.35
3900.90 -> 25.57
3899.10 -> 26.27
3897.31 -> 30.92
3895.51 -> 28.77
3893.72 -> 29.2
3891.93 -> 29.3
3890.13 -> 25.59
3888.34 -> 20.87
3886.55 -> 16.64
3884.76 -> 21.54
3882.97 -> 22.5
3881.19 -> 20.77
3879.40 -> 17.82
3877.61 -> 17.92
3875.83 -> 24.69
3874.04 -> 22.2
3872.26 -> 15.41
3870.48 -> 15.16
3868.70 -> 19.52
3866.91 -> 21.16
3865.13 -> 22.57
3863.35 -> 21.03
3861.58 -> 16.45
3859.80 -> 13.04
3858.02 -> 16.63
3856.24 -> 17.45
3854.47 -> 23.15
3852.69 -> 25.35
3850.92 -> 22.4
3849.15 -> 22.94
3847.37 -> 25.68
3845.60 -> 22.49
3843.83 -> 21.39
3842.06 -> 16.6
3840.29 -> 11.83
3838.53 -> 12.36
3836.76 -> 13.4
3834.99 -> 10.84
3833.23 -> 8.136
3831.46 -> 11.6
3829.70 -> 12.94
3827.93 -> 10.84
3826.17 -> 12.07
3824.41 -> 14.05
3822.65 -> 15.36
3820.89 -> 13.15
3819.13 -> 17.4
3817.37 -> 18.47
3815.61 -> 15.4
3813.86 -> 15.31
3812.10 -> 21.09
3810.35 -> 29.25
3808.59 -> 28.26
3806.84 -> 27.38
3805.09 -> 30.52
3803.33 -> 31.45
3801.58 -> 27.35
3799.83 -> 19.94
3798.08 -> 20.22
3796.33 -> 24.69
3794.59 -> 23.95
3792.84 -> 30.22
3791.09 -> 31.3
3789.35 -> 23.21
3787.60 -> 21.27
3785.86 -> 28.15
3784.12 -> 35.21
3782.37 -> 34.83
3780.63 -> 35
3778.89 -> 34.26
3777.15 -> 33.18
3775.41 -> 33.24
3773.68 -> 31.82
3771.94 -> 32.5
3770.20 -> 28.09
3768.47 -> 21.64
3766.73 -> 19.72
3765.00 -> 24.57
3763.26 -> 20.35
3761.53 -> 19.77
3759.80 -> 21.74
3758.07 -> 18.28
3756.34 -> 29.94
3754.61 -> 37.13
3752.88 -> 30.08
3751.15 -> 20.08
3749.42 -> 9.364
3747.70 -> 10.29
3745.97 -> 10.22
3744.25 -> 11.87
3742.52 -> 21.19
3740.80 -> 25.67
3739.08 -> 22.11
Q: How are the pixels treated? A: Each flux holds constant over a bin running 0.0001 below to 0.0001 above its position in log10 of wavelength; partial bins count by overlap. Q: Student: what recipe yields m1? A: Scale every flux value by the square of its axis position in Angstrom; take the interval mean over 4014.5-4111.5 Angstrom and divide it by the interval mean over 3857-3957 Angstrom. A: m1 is 2.03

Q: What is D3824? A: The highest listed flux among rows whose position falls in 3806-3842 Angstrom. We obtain 29.25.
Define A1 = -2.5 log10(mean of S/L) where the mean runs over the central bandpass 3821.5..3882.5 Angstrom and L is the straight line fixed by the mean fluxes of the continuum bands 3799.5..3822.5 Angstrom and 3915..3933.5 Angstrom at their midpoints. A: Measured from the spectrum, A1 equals 0.24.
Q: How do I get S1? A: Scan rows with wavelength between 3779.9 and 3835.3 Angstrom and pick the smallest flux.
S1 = 8.136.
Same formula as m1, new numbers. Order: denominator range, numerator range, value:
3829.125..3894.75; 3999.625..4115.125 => 2.49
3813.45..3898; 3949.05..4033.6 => 1.99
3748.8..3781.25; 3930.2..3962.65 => 0.92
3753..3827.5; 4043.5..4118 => 2.04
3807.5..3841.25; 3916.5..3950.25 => 1.36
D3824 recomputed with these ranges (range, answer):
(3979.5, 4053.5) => 50.57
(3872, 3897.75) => 30.92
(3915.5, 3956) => 36.11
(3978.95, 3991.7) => 40.49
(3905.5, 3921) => 36.8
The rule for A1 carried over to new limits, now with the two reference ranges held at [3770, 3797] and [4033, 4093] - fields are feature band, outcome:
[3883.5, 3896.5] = 0.38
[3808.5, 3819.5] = 0.47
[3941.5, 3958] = 0.30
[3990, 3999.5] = -0.03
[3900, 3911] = 0.33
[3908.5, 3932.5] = 0.40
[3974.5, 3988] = 0.14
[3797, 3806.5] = 0.19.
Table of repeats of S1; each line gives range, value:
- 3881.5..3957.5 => 6.36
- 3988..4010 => 37.27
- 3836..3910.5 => 11.83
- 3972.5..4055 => 19.85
